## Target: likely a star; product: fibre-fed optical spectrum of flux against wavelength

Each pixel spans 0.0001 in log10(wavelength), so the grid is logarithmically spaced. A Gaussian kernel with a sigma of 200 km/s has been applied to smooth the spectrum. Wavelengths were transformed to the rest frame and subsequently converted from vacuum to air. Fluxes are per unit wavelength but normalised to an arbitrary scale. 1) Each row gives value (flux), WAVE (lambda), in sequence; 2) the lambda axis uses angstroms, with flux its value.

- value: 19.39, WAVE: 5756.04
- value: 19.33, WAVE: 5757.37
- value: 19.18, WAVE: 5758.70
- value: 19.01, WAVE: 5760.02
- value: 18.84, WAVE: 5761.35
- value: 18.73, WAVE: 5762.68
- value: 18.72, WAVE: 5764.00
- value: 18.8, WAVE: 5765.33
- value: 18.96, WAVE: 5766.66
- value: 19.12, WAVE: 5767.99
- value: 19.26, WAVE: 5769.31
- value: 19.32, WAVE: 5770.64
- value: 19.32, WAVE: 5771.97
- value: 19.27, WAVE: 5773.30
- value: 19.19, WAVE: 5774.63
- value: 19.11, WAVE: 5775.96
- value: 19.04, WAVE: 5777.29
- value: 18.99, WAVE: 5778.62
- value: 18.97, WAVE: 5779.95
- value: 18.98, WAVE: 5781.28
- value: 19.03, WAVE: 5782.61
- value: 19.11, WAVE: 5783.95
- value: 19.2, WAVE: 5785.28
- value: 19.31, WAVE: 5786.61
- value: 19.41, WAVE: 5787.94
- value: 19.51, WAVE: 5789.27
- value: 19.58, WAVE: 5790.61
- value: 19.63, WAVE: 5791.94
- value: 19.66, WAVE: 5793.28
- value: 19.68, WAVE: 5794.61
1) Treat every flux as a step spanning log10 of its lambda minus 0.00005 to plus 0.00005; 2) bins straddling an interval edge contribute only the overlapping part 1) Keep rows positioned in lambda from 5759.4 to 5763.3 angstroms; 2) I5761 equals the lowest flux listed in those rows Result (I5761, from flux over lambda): 18.73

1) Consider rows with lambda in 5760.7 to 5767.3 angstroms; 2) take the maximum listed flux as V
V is 18.96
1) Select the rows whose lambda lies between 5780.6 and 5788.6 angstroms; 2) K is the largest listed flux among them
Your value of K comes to 19.41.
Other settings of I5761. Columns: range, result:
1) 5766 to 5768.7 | 18.96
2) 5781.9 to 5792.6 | 19.03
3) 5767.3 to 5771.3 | 19.12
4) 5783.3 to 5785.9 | 19.11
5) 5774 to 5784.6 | 18.97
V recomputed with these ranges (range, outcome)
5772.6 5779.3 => 19.27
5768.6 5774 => 19.32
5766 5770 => 19.26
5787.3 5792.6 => 19.63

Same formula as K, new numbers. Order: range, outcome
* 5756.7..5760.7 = 19.33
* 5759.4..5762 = 19.01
